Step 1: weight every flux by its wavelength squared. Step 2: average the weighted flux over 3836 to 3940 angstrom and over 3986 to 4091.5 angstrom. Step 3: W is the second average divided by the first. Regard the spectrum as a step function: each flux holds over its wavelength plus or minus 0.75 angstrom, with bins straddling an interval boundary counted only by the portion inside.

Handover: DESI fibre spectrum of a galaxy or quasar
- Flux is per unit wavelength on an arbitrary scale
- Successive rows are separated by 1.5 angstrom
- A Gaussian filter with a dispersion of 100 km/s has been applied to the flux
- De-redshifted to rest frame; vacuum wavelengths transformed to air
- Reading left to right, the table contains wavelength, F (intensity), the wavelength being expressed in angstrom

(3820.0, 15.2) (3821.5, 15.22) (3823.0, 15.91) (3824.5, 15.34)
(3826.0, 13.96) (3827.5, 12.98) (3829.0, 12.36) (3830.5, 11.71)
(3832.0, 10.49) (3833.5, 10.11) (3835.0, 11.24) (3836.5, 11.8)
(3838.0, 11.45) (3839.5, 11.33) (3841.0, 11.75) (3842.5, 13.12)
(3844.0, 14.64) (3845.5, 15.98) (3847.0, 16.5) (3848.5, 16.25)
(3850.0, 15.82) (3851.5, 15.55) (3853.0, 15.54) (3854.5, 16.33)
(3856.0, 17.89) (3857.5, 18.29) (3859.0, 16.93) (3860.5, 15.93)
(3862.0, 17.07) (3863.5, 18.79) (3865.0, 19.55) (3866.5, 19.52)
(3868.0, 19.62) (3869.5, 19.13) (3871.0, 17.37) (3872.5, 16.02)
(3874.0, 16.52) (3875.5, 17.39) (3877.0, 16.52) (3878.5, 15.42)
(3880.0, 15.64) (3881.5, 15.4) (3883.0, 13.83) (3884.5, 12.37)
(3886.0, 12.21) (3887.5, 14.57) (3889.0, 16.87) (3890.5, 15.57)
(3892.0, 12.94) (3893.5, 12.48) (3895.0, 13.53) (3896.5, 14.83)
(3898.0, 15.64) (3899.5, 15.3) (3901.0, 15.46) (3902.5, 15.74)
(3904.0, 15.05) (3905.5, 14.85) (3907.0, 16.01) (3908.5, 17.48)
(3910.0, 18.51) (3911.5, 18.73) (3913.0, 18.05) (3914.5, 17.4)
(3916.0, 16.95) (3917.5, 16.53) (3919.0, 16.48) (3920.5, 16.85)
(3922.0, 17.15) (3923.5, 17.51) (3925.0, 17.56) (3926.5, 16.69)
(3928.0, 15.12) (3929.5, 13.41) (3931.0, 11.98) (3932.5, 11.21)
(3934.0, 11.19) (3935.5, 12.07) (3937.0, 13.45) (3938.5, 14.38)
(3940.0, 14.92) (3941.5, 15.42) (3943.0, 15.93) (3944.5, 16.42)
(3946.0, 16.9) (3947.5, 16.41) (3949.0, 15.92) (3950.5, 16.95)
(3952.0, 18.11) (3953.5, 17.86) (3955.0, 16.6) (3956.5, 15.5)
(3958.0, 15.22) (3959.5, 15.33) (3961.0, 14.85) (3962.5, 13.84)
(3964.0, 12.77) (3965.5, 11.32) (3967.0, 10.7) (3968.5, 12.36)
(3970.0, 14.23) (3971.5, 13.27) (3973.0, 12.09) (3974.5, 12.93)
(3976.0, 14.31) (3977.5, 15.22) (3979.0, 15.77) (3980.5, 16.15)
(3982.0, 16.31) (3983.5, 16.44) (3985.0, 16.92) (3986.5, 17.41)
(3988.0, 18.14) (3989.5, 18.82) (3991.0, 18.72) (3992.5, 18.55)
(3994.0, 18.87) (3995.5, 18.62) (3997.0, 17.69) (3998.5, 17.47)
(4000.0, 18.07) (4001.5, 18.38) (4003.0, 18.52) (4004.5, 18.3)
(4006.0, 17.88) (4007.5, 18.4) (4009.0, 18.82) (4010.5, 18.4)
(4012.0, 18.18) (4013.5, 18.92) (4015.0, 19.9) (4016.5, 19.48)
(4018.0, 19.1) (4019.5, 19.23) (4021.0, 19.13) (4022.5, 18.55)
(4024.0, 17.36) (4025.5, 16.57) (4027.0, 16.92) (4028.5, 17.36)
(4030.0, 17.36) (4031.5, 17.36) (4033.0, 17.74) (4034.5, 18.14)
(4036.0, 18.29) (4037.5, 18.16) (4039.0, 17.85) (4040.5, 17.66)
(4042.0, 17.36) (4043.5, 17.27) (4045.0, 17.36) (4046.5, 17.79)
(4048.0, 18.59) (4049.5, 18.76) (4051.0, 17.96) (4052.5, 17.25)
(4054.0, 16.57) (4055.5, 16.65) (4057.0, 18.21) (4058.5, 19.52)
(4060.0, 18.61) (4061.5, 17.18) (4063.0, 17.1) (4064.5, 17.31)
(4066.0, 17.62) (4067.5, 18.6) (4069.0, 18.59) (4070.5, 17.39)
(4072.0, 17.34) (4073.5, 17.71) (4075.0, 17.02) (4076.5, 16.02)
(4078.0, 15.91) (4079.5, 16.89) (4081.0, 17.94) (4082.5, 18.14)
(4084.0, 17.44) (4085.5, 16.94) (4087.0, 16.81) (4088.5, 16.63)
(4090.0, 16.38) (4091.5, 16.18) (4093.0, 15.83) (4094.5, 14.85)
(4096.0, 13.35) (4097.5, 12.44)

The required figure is 1.24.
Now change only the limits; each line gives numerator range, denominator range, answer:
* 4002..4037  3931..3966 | 1.27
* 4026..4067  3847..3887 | 1.17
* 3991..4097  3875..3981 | 1.24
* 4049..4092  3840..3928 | 1.18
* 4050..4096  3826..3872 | 1.27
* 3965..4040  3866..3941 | 1.16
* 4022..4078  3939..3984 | 1.23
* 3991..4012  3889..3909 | 1.28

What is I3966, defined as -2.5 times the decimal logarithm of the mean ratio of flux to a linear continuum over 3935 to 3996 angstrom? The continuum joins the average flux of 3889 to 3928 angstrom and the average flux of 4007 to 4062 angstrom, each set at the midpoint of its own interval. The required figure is 0.10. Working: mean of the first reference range 16.1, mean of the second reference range 18.1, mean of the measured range 15.5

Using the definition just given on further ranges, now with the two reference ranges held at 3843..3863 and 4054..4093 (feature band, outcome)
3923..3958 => 0.100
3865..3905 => 0.057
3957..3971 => 0.245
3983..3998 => -0.067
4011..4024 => -0.113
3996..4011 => -0.073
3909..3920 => -0.056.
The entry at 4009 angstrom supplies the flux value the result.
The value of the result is 18.82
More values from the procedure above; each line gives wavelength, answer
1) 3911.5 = 18.73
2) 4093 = 15.83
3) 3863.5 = 18.79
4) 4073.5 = 17.71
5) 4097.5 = 12.44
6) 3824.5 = 15.34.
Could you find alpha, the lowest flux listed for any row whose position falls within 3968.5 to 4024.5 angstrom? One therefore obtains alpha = 12.09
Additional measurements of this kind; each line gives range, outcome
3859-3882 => 15.4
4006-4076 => 16.57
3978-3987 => 15.77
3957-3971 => 10.7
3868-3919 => 12.21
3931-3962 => 11.19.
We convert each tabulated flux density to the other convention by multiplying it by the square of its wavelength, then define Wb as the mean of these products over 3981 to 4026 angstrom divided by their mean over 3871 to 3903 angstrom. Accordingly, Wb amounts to 1.29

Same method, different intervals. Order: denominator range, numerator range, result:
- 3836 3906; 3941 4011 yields 1.10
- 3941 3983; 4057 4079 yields 1.24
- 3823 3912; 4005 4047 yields 1.29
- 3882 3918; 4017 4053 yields 1.24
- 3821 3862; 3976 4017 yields 1.35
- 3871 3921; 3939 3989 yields 1.01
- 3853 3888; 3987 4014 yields 1.18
